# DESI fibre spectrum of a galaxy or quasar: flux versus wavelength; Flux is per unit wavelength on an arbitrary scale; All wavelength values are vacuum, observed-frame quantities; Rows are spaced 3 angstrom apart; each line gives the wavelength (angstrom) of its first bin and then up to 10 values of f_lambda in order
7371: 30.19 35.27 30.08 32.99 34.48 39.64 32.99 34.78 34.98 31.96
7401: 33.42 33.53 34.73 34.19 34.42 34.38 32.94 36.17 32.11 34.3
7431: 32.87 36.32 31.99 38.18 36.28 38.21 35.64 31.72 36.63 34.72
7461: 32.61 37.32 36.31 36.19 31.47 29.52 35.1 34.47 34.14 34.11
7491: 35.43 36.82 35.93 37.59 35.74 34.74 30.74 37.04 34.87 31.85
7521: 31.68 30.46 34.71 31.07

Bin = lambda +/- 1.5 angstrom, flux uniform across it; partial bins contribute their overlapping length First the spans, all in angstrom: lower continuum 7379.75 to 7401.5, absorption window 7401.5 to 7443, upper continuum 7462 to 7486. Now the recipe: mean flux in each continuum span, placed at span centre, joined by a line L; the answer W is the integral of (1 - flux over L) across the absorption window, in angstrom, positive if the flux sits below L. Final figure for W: 0.1 angstrom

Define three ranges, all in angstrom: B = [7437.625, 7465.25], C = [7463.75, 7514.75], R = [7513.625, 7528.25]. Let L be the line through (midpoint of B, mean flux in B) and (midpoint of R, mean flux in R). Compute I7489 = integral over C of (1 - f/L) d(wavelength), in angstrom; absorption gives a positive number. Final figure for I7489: -1.2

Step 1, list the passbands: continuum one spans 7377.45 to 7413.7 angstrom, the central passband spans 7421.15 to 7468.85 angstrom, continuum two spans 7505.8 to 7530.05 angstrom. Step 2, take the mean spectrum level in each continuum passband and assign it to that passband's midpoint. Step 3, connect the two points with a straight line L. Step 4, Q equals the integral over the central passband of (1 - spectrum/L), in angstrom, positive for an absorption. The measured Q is -1.9 angstrom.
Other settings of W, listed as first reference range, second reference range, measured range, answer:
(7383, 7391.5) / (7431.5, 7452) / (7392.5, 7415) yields 1.1 angstrom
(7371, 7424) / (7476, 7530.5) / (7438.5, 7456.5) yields -1.1 angstrom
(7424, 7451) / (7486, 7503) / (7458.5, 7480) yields 0.9 angstrom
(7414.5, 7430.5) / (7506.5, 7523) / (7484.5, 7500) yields -1.0 angstrom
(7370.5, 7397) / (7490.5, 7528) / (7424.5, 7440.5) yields 0.0 angstrom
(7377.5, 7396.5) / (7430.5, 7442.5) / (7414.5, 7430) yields 0.5 angstrom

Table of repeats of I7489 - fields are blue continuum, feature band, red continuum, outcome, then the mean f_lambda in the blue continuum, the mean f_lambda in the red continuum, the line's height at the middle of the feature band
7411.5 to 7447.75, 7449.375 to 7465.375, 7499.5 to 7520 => 0.03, 34.9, 34.4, 34.7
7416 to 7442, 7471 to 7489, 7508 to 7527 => 0.21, 34.4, 33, 33.6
